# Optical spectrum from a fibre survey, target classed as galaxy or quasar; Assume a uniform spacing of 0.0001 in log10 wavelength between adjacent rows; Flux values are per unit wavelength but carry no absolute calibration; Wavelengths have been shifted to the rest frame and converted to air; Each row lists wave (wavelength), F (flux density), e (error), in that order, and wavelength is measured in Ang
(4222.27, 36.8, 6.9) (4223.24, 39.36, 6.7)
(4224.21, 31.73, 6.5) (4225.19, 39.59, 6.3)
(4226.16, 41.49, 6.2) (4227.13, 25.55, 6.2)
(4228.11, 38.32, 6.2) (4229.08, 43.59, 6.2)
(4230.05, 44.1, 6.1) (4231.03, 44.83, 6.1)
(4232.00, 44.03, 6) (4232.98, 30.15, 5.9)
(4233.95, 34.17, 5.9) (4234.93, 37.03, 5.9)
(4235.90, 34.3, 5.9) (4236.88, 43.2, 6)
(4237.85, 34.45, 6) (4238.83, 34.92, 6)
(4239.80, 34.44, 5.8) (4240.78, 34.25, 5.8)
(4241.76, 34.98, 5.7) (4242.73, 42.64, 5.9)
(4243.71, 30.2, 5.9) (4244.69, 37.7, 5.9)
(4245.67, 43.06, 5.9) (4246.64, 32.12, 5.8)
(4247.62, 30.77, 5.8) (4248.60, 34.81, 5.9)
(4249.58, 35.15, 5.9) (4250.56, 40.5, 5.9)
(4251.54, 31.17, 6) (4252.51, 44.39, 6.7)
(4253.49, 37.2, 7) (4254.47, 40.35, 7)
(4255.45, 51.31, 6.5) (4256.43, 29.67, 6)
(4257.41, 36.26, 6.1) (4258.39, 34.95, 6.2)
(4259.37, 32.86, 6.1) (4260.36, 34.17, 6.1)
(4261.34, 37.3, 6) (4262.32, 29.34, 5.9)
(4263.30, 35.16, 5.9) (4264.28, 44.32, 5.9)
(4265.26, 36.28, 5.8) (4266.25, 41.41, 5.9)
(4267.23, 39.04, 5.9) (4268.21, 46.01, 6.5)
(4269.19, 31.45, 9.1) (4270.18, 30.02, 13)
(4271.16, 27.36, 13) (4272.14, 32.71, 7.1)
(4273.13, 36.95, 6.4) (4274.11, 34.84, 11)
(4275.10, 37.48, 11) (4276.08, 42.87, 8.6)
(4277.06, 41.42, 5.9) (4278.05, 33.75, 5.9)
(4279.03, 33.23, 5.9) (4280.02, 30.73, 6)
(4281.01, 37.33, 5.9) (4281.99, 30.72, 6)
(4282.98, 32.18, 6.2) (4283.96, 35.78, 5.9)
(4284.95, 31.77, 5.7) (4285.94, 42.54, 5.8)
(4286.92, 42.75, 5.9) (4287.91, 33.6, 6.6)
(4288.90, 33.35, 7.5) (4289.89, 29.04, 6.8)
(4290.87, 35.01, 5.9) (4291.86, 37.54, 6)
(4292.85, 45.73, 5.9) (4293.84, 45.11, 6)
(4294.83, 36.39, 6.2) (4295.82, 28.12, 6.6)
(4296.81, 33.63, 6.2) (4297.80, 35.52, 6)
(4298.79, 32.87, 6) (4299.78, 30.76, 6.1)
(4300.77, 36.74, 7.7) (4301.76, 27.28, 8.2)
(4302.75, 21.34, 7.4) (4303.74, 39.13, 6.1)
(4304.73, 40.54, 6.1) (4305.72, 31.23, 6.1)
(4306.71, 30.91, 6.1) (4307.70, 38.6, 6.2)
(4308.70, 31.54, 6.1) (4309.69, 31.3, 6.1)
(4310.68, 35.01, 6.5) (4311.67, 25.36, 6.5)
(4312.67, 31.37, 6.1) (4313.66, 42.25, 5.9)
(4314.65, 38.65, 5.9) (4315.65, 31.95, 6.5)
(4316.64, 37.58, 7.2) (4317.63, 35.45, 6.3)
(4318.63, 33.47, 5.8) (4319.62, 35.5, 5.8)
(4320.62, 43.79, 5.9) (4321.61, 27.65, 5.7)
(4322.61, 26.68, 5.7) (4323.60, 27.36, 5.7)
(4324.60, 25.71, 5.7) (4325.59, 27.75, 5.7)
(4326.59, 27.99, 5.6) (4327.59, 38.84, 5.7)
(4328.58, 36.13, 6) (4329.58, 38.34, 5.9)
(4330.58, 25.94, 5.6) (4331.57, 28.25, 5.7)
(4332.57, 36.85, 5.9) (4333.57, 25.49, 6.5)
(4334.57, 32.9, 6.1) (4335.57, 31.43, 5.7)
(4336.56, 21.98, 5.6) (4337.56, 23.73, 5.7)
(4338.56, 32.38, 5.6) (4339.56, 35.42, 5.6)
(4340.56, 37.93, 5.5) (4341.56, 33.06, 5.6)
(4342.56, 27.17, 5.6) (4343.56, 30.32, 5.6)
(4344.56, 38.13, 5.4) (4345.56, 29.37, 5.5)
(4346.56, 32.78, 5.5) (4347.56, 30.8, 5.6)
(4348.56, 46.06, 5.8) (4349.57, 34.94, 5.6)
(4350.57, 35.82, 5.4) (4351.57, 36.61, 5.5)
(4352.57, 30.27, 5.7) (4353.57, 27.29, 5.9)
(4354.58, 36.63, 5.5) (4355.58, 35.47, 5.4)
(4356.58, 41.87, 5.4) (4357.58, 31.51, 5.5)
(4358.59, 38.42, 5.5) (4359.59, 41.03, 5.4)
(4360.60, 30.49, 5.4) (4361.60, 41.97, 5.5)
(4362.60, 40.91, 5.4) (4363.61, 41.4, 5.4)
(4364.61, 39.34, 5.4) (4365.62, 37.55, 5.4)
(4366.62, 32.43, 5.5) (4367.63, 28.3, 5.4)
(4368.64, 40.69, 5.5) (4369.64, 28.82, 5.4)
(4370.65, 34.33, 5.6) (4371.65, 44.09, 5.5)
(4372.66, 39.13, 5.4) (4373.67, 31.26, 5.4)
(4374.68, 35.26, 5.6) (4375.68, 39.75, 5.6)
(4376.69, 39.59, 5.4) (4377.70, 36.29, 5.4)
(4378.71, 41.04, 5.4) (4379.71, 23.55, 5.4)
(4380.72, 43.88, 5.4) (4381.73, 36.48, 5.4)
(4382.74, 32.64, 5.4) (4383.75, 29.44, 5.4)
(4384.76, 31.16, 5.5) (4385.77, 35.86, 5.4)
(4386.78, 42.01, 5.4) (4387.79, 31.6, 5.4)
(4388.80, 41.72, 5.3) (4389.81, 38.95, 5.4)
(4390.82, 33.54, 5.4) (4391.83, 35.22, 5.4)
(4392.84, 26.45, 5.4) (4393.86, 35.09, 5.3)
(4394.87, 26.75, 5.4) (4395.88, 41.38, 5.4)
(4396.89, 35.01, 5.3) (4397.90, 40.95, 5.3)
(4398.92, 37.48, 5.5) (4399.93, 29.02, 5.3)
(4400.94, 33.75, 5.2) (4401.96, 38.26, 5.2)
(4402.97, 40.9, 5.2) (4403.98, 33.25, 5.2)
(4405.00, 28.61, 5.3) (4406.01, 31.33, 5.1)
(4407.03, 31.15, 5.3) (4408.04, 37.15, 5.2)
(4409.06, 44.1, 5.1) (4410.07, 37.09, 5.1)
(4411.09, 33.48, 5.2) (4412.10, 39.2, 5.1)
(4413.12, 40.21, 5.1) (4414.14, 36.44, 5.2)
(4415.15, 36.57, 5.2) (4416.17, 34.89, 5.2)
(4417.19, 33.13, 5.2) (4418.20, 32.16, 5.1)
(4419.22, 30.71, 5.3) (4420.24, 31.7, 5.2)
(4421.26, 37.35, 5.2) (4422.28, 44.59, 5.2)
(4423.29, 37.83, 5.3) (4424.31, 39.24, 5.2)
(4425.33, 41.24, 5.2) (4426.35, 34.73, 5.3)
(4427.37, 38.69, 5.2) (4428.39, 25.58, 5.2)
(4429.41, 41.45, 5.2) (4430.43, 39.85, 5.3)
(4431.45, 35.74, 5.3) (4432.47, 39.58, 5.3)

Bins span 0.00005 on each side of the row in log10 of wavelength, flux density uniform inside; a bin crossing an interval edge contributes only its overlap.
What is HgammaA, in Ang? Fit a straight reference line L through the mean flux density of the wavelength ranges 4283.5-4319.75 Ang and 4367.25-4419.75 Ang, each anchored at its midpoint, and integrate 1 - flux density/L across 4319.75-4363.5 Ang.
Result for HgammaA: 2.3 Ang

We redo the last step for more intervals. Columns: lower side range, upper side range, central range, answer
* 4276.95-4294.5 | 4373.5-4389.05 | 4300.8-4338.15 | 4.0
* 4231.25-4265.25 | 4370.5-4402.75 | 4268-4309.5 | 1.7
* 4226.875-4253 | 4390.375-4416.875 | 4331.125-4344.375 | 1.9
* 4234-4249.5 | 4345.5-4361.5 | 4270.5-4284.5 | 0.4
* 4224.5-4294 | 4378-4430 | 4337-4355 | 1.4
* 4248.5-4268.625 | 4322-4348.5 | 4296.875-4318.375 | -0.1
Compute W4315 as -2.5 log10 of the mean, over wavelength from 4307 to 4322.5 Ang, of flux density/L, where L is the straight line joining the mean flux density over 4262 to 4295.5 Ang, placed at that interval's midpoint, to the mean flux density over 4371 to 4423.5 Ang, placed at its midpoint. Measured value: 0.05 mag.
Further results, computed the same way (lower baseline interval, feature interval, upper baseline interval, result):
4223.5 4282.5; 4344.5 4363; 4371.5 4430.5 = 0.010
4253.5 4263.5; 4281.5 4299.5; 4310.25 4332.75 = -0.033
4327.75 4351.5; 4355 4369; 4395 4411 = -0.108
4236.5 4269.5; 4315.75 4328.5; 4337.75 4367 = 0.107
